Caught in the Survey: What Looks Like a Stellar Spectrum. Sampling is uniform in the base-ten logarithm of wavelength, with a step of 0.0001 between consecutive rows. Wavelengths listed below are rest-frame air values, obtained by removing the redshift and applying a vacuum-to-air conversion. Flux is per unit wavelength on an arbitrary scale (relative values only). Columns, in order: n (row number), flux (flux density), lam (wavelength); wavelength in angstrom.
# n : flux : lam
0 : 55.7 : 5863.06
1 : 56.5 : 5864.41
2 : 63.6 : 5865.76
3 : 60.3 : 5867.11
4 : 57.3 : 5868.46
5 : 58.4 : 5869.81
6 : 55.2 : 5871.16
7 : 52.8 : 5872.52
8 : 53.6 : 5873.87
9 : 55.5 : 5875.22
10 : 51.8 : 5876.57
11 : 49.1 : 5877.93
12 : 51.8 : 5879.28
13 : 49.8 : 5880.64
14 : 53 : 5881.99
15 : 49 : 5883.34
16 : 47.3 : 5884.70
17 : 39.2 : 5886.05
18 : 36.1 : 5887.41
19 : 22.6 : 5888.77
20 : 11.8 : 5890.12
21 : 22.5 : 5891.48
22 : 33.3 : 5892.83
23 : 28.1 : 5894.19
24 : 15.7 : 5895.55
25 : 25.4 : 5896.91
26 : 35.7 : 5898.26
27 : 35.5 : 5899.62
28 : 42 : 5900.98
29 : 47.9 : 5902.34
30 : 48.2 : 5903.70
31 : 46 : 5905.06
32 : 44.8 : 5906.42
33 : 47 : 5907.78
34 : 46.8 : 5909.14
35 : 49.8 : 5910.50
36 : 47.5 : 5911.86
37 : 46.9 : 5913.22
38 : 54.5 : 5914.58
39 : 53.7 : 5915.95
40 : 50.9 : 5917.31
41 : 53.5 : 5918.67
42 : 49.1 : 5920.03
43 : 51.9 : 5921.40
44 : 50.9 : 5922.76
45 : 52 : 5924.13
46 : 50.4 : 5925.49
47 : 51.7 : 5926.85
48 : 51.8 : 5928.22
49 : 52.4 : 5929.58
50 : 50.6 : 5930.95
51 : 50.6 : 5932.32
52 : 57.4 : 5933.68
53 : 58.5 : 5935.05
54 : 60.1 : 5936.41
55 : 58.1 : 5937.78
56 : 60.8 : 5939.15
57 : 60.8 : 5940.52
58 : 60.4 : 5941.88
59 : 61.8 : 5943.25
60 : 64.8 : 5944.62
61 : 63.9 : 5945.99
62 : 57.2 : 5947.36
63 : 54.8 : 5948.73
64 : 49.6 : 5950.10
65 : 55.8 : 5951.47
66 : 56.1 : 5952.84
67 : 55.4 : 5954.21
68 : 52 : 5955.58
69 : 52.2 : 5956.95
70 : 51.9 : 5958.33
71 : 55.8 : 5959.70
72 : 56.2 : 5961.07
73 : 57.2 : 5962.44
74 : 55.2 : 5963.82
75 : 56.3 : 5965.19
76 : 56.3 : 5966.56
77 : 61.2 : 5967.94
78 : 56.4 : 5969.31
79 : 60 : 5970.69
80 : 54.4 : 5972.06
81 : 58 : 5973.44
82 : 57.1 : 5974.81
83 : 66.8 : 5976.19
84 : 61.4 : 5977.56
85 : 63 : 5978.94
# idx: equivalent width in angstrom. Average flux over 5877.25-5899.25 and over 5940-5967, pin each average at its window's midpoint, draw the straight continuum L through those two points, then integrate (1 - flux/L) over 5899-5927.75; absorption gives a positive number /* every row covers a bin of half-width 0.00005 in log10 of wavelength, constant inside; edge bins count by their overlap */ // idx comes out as -3.2 angstrom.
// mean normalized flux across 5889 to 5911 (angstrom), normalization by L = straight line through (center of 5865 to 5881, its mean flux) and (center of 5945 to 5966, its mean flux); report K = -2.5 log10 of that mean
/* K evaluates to 0.47 mag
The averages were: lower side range 55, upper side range 55.5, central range 35.9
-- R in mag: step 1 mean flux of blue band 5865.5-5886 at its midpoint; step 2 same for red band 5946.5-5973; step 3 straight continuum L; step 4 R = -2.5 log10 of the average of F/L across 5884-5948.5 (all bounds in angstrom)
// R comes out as 0.16 mag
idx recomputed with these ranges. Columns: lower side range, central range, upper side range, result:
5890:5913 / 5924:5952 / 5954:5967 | -4.73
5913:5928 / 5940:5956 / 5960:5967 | -0.95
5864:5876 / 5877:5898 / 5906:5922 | 7.17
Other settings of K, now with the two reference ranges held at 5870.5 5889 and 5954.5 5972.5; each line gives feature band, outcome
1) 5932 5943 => -0.10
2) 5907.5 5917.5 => 0.03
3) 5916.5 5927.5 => 0.01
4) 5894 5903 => 0.45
